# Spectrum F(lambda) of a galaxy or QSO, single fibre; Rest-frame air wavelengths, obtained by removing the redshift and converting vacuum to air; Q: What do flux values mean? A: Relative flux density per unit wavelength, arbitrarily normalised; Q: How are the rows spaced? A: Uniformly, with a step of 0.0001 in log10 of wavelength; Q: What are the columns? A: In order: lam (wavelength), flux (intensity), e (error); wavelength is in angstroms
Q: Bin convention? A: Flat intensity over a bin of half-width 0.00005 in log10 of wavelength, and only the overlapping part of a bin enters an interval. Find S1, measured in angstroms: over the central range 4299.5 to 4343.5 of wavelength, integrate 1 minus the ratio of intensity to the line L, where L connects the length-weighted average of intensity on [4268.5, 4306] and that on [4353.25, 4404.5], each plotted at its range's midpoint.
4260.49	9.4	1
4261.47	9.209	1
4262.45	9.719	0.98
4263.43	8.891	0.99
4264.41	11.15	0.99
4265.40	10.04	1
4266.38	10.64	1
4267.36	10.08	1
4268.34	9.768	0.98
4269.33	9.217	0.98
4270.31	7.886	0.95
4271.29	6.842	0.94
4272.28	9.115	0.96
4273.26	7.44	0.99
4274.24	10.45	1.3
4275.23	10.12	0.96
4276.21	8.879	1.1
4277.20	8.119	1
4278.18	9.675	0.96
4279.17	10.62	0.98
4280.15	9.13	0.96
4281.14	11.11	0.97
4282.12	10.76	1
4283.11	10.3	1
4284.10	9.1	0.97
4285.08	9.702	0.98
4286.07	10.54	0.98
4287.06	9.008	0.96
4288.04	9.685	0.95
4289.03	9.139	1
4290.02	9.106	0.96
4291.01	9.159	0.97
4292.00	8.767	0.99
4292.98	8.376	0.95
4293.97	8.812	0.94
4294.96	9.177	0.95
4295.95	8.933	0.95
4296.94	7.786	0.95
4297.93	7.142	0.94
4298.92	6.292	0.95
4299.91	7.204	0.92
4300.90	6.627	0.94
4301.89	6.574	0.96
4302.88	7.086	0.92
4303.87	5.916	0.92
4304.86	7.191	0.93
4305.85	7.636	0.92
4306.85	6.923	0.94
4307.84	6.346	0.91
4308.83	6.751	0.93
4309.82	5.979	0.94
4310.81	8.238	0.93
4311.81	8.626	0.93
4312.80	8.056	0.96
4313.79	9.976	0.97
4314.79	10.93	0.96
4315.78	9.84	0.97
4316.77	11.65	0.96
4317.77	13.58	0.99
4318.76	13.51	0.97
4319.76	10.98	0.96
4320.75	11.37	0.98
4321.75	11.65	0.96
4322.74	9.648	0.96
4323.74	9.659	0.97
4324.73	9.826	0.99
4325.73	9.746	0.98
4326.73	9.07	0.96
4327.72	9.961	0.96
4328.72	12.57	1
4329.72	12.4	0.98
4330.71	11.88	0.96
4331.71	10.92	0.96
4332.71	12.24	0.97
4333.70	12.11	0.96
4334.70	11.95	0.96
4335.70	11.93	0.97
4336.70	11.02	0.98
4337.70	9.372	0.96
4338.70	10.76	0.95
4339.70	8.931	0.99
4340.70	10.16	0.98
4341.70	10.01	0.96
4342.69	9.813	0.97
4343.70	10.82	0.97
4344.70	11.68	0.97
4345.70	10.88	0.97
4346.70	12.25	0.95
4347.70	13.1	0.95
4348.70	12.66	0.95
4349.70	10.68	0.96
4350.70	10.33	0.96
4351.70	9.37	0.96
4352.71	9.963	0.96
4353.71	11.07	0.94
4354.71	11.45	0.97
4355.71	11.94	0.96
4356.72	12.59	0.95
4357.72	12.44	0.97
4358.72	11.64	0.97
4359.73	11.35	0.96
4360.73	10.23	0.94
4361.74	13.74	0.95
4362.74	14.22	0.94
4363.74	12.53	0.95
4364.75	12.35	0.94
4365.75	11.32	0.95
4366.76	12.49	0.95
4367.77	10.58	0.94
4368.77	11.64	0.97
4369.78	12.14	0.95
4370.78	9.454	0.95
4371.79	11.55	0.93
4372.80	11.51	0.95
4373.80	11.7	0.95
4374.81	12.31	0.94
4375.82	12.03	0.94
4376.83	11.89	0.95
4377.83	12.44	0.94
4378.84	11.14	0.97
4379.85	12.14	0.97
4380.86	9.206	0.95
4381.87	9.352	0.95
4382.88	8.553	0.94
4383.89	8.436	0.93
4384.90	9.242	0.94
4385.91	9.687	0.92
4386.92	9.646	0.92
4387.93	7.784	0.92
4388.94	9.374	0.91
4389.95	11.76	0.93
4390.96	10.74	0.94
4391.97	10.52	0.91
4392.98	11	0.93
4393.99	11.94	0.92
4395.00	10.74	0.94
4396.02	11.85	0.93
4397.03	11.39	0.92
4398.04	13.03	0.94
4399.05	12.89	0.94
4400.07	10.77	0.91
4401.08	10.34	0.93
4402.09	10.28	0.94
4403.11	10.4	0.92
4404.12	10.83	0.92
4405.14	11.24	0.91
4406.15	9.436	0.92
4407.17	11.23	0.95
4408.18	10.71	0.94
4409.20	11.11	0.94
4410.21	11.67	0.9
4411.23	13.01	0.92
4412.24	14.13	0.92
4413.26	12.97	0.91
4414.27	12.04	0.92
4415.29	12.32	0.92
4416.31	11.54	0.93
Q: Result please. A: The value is -0.34 angstroms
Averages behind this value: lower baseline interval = 8.67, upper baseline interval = 11.2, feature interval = 9.71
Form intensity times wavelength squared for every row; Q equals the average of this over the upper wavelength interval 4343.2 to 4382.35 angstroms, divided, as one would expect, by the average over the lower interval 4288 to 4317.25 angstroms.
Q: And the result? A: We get 1.5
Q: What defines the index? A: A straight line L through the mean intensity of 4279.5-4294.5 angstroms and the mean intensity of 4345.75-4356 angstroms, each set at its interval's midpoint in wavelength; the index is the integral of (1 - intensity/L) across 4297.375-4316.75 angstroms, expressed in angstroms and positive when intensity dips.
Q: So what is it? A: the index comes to 4.7 angstroms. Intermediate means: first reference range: 9.53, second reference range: 11.3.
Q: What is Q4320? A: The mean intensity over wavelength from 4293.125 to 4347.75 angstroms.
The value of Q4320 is 9.67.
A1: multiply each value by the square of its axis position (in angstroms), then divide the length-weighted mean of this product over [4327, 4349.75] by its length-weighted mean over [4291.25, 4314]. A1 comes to 1.51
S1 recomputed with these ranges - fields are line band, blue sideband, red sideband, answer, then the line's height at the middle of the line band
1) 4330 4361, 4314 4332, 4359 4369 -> 1.1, 11.6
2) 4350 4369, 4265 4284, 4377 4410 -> -2.5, 10.3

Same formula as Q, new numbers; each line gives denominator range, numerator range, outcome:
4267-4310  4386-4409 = 1.33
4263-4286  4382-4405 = 1.16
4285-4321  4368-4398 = 1.28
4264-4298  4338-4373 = 1.26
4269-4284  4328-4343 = 1.22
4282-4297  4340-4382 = 1.28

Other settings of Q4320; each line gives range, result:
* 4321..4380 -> 11.3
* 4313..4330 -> 10.9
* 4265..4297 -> 9.34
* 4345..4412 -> 11.2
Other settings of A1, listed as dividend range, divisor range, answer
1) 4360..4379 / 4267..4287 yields 1.31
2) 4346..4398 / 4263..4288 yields 1.22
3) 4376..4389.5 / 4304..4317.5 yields 1.24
